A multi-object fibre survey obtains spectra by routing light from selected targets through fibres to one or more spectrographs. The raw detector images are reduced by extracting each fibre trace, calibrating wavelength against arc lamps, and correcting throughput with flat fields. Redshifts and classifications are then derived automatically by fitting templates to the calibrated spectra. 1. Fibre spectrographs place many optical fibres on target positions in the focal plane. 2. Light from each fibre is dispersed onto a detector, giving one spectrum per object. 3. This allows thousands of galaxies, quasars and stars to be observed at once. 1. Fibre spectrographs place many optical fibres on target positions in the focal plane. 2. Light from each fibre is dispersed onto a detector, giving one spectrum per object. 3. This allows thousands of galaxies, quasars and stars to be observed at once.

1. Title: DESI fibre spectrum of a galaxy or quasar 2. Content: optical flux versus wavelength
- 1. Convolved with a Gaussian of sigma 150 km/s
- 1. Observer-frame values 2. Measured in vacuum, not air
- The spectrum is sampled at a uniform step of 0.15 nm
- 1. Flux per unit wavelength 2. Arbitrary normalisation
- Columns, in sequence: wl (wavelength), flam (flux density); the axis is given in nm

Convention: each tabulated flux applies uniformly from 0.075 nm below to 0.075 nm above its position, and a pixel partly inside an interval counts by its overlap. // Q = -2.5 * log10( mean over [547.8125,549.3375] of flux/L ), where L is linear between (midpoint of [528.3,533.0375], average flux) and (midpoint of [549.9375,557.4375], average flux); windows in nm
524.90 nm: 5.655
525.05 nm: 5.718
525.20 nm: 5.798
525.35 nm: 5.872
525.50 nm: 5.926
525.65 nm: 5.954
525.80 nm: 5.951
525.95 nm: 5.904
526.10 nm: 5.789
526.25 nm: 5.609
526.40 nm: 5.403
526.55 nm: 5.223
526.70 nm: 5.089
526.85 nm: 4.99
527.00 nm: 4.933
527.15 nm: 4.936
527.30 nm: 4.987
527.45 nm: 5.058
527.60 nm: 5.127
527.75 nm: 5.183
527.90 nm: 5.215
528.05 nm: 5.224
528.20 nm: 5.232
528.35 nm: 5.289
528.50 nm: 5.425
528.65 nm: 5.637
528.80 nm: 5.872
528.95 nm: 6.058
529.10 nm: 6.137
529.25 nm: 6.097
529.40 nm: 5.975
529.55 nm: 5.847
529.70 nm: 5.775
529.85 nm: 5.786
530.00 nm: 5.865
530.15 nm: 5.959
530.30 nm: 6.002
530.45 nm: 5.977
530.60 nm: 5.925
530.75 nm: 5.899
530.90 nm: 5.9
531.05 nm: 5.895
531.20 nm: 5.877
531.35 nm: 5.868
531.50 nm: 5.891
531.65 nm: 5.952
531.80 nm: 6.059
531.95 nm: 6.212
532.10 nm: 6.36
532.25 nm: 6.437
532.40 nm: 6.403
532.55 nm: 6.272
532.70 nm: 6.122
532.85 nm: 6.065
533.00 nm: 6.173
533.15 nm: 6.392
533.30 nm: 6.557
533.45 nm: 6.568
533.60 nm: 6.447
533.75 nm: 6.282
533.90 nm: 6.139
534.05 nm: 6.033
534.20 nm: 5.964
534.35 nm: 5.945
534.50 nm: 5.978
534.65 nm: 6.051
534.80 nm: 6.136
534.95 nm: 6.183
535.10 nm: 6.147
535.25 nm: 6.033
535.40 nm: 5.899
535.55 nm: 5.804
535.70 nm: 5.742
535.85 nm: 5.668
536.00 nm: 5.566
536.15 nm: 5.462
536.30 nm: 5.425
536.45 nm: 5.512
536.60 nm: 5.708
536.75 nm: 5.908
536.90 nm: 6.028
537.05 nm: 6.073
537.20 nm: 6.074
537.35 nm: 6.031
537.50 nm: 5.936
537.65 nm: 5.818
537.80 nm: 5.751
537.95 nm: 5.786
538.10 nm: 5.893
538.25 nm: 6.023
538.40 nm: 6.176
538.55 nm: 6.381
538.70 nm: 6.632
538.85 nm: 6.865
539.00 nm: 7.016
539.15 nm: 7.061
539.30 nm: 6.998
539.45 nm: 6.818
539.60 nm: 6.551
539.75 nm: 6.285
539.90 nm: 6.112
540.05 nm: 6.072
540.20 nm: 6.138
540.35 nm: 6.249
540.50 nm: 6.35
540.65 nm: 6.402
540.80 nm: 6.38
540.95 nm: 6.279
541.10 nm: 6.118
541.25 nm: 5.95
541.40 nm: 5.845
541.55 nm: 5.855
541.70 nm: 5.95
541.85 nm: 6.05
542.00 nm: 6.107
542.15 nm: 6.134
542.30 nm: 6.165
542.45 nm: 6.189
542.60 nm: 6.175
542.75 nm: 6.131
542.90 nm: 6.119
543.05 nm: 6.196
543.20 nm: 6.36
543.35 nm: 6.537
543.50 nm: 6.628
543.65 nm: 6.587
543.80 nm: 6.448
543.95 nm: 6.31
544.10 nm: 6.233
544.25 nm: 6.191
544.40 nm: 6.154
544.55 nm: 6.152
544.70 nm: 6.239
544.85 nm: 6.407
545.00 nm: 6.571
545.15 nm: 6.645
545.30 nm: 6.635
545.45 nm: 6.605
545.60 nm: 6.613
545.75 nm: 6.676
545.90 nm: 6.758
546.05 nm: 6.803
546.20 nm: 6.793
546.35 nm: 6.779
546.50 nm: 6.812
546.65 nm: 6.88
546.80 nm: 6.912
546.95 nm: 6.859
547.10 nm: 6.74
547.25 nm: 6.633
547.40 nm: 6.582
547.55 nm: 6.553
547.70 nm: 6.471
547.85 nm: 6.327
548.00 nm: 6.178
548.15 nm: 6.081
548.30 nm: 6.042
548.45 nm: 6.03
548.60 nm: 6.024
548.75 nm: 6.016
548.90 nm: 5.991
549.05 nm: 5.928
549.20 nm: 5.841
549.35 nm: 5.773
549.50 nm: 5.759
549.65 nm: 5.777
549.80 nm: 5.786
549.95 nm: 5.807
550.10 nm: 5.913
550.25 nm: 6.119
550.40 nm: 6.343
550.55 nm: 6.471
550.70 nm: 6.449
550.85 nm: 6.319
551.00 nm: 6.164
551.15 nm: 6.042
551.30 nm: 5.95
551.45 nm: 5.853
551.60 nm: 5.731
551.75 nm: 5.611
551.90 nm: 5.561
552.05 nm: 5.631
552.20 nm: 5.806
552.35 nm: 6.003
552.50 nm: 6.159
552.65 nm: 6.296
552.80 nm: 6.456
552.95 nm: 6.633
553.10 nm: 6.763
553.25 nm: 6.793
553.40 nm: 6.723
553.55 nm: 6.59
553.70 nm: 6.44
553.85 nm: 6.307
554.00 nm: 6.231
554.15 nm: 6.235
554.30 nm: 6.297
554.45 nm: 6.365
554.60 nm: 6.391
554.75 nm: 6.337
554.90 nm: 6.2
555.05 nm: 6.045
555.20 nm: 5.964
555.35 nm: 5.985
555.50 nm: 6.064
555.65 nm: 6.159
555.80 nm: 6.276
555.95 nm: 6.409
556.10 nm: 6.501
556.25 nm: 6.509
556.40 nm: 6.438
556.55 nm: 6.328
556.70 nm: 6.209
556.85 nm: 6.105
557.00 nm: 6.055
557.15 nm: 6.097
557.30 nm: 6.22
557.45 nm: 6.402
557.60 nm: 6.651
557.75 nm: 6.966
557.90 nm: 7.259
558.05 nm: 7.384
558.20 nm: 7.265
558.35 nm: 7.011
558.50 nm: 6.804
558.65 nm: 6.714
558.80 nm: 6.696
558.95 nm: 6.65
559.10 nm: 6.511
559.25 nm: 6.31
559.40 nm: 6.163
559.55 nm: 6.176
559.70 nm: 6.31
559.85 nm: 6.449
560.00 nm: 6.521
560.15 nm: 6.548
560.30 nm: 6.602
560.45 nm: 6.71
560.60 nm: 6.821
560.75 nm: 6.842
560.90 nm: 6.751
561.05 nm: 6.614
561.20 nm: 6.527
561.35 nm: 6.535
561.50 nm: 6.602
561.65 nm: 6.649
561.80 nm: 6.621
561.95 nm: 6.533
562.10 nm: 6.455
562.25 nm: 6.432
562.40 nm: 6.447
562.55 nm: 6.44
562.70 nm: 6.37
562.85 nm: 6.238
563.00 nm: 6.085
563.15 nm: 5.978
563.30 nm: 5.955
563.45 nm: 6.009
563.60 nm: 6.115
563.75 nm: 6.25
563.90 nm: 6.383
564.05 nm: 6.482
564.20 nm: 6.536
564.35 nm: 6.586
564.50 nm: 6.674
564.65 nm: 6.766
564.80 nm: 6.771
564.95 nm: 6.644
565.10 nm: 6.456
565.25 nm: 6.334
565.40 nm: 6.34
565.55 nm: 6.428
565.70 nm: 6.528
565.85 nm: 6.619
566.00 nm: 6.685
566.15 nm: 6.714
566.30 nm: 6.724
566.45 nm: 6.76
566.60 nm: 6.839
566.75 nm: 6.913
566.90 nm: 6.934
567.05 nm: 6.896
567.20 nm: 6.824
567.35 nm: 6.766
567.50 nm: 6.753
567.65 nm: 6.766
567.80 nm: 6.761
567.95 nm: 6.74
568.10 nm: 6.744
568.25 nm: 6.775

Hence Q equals 0.02 mag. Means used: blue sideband 5.97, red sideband 6.21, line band 6.03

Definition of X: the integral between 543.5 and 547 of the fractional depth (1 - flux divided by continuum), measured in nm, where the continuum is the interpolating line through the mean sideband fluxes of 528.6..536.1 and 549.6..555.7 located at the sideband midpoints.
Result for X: -0.256 nm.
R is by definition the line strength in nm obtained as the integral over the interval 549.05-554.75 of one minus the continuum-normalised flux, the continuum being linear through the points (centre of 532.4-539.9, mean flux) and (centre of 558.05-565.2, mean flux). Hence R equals 0.20 nm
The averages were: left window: 6.13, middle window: 6.15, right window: 6.52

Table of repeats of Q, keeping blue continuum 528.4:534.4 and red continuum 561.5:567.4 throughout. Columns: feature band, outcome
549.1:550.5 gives 0.07 mag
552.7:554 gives -0.03 mag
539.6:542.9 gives 0.01 mag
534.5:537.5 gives 0.04 mag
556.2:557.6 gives 0.02 mag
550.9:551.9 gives 0.08 mag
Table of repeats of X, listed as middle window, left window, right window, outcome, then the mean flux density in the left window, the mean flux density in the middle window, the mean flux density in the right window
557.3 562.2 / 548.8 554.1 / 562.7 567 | -0.23 nm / 6.11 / 6.65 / 6.49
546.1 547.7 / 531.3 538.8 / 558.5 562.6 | -0.12 nm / 6.04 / 6.74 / 6.55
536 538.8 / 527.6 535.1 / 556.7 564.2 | 0.07 nm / 5.96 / 5.92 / 6.5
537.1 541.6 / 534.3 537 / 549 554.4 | -0.27 nm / 5.85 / 6.26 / 6.13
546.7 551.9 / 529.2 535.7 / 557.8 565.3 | 0.16 nm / 6.07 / 6.14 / 6.54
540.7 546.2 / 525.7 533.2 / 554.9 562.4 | -0.19 nm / 5.74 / 6.32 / 6.5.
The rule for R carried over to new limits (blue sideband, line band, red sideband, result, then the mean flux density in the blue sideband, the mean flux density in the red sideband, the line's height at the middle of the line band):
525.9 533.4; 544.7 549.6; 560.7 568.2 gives -0.210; 5.76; 6.56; 6.16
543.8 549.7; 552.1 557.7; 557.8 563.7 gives 0.143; 6.38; 6.54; 6.48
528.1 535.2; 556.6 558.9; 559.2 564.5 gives -0.099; 6.02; 6.43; 6.38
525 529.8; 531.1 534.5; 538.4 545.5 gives -0.197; 5.54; 6.34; 5.84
